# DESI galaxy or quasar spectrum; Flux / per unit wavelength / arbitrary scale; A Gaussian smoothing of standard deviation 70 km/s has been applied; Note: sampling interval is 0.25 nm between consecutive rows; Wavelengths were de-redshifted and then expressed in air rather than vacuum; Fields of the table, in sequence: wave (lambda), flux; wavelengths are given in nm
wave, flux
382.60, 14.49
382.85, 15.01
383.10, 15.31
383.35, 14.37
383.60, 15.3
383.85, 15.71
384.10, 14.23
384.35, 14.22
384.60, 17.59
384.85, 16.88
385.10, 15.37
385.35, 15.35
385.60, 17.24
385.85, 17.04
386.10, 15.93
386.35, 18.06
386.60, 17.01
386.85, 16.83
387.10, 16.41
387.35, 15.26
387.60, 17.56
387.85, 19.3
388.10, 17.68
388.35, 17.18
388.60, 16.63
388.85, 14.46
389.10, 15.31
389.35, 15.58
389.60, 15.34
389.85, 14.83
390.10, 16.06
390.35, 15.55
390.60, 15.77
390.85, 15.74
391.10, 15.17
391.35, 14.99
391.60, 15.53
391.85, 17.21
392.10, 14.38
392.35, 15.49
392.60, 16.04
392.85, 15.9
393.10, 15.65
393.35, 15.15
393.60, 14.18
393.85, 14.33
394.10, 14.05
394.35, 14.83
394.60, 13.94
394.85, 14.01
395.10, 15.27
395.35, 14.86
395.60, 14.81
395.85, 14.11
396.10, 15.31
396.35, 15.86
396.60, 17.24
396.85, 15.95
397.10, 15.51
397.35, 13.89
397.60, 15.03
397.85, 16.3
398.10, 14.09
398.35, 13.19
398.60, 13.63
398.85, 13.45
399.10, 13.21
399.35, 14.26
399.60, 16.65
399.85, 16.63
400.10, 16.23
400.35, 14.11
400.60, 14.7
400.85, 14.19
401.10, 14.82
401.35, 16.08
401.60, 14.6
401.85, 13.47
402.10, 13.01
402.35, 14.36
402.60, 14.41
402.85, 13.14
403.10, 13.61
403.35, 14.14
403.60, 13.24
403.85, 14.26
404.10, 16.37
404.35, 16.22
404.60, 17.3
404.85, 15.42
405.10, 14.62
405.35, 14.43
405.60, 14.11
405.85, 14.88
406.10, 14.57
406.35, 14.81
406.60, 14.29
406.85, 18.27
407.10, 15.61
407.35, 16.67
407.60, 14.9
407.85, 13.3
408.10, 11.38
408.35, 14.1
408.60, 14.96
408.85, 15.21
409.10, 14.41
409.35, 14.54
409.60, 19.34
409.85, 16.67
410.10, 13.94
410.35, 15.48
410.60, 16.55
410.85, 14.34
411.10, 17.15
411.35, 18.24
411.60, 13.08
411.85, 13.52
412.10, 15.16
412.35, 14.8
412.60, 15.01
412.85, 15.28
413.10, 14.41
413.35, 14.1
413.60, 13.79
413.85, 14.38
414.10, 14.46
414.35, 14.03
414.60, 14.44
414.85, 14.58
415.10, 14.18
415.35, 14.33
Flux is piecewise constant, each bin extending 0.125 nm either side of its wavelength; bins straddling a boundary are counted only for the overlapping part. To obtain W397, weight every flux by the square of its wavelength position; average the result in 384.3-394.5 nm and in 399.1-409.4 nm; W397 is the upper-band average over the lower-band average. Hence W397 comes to 1.0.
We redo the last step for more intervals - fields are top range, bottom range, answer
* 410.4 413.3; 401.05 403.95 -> 1.13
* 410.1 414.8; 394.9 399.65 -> 1.08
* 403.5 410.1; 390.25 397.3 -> 1.06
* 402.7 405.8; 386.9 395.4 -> 1.01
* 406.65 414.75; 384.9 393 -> 1.04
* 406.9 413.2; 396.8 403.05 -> 1.09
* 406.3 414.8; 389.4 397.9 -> 1.07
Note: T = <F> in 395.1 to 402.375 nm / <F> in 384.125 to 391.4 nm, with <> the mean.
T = 0.91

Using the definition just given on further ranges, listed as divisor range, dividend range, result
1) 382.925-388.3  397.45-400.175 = 0.90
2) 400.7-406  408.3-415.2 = 1.03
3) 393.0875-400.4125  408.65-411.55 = 1.07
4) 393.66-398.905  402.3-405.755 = 1.00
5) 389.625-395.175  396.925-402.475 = 0.96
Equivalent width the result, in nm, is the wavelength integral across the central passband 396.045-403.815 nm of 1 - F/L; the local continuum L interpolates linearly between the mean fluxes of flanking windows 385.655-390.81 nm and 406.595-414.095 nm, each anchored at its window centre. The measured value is 0.53 nm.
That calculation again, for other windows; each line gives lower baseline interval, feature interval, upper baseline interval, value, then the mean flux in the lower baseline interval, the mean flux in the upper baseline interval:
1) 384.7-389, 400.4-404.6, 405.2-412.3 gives 0.29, 16.7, 15.1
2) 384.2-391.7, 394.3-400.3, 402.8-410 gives 0.26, 16.2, 15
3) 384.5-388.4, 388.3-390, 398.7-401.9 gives 0.10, 16.9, 14.8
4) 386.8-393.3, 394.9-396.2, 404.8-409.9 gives 0.07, 16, 15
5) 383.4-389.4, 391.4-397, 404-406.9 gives 0.26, 16.3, 15.4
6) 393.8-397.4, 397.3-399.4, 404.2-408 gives 0.13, 15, 15.3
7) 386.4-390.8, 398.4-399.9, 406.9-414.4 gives 0.12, 16.3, 15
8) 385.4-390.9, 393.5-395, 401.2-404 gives 0.11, 16.4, 14.1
